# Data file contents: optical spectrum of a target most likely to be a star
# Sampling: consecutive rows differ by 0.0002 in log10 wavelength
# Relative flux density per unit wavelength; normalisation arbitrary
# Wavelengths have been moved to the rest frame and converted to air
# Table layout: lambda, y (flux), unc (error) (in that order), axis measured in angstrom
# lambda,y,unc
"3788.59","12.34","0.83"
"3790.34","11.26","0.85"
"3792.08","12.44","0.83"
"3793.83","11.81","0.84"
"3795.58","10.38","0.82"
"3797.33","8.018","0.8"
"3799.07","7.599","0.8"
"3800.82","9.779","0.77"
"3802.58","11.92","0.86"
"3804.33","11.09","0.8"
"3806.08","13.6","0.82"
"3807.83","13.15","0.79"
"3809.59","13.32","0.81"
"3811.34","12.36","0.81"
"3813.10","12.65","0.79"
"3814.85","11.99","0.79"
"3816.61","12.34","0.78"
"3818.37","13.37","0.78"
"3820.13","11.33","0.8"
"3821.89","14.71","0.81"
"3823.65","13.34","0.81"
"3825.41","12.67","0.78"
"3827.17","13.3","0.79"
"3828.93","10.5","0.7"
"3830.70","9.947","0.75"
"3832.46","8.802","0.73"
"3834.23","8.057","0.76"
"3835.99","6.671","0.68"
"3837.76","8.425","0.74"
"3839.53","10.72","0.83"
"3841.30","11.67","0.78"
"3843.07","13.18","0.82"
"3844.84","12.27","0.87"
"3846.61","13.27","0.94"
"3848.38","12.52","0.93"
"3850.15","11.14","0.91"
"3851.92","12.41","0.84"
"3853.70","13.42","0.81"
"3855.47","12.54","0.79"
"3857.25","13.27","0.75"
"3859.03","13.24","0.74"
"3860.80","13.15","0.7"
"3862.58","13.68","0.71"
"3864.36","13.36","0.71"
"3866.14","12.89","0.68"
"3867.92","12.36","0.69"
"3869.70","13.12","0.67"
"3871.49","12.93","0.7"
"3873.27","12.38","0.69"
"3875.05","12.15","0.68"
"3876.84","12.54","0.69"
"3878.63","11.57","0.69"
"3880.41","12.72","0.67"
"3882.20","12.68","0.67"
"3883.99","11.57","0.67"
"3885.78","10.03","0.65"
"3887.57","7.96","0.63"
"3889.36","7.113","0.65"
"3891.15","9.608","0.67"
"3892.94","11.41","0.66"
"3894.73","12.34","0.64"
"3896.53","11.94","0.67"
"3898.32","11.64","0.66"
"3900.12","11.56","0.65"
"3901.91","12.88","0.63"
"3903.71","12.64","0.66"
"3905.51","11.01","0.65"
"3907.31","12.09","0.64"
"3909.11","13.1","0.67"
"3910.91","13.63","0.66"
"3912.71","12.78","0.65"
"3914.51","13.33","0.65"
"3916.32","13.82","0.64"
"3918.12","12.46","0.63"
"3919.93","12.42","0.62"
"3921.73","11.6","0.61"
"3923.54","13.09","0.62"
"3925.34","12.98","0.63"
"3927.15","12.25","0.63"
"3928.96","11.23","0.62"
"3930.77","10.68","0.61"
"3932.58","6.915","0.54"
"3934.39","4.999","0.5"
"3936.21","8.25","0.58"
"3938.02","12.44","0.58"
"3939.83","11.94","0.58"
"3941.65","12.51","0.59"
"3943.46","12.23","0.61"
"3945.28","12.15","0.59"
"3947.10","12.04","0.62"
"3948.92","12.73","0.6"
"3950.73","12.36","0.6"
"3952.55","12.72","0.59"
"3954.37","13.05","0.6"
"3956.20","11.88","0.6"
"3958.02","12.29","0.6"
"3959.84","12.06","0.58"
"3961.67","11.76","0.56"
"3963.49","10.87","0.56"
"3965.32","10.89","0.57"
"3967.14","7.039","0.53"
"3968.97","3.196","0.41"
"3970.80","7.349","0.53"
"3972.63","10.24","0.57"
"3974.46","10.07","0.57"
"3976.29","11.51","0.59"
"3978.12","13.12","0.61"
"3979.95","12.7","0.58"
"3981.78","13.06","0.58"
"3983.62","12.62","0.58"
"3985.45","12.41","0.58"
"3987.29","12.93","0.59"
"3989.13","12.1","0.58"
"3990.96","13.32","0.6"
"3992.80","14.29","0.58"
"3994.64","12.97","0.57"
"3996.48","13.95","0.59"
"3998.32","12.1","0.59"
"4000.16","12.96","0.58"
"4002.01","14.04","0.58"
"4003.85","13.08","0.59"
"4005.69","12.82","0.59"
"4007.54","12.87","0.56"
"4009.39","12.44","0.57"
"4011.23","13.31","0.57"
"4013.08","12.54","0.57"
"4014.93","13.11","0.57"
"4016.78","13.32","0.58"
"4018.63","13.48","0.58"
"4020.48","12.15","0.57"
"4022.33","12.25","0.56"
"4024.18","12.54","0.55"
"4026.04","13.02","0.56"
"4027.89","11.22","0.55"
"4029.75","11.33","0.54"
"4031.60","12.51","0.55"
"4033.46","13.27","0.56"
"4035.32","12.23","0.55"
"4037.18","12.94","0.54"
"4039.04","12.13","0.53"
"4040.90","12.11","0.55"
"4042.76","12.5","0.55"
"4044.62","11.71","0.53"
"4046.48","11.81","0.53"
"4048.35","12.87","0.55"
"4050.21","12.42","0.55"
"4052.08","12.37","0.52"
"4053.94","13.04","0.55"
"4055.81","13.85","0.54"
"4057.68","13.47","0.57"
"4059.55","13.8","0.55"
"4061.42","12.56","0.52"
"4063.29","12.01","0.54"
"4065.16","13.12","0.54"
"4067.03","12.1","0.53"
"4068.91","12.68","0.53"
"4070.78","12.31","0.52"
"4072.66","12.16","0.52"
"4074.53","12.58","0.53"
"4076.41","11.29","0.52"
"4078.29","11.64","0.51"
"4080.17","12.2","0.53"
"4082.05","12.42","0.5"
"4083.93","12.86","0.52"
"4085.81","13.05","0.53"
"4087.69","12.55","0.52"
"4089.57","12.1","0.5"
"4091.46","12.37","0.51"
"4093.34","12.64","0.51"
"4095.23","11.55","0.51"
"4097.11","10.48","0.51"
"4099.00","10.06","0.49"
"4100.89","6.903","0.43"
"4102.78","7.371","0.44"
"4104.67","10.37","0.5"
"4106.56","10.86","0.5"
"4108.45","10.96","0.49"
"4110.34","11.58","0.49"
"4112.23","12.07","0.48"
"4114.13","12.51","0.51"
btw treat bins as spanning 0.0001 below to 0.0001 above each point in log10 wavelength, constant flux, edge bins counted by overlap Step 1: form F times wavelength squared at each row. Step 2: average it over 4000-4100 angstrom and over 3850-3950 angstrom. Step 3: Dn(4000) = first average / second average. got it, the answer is 1.13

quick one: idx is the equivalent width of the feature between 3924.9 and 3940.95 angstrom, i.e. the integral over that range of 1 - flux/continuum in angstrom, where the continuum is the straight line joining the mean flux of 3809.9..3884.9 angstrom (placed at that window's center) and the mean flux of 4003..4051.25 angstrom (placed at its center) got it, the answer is 2.8 angstrom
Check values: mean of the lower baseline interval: 12.1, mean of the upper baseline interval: 12.5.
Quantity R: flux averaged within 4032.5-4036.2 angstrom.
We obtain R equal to 12.7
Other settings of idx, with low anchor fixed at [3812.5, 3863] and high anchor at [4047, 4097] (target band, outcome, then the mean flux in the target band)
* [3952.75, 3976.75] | 3.9 angstrom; 10.2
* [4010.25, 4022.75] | -0.6 angstrom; 12.9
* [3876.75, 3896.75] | 1.9 angstrom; 10.9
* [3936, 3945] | 0.3 angstrom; 11.8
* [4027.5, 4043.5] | 0.2 angstrom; 12.3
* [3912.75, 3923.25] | -0.6 angstrom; 12.7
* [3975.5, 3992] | -0.5 angstrom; 12.7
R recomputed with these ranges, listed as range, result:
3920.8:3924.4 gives 12.3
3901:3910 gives 12.3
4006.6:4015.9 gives 12.8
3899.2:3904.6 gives 12.4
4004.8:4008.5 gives 12.8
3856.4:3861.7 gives 13.2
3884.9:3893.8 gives 9.22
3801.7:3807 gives 12.2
